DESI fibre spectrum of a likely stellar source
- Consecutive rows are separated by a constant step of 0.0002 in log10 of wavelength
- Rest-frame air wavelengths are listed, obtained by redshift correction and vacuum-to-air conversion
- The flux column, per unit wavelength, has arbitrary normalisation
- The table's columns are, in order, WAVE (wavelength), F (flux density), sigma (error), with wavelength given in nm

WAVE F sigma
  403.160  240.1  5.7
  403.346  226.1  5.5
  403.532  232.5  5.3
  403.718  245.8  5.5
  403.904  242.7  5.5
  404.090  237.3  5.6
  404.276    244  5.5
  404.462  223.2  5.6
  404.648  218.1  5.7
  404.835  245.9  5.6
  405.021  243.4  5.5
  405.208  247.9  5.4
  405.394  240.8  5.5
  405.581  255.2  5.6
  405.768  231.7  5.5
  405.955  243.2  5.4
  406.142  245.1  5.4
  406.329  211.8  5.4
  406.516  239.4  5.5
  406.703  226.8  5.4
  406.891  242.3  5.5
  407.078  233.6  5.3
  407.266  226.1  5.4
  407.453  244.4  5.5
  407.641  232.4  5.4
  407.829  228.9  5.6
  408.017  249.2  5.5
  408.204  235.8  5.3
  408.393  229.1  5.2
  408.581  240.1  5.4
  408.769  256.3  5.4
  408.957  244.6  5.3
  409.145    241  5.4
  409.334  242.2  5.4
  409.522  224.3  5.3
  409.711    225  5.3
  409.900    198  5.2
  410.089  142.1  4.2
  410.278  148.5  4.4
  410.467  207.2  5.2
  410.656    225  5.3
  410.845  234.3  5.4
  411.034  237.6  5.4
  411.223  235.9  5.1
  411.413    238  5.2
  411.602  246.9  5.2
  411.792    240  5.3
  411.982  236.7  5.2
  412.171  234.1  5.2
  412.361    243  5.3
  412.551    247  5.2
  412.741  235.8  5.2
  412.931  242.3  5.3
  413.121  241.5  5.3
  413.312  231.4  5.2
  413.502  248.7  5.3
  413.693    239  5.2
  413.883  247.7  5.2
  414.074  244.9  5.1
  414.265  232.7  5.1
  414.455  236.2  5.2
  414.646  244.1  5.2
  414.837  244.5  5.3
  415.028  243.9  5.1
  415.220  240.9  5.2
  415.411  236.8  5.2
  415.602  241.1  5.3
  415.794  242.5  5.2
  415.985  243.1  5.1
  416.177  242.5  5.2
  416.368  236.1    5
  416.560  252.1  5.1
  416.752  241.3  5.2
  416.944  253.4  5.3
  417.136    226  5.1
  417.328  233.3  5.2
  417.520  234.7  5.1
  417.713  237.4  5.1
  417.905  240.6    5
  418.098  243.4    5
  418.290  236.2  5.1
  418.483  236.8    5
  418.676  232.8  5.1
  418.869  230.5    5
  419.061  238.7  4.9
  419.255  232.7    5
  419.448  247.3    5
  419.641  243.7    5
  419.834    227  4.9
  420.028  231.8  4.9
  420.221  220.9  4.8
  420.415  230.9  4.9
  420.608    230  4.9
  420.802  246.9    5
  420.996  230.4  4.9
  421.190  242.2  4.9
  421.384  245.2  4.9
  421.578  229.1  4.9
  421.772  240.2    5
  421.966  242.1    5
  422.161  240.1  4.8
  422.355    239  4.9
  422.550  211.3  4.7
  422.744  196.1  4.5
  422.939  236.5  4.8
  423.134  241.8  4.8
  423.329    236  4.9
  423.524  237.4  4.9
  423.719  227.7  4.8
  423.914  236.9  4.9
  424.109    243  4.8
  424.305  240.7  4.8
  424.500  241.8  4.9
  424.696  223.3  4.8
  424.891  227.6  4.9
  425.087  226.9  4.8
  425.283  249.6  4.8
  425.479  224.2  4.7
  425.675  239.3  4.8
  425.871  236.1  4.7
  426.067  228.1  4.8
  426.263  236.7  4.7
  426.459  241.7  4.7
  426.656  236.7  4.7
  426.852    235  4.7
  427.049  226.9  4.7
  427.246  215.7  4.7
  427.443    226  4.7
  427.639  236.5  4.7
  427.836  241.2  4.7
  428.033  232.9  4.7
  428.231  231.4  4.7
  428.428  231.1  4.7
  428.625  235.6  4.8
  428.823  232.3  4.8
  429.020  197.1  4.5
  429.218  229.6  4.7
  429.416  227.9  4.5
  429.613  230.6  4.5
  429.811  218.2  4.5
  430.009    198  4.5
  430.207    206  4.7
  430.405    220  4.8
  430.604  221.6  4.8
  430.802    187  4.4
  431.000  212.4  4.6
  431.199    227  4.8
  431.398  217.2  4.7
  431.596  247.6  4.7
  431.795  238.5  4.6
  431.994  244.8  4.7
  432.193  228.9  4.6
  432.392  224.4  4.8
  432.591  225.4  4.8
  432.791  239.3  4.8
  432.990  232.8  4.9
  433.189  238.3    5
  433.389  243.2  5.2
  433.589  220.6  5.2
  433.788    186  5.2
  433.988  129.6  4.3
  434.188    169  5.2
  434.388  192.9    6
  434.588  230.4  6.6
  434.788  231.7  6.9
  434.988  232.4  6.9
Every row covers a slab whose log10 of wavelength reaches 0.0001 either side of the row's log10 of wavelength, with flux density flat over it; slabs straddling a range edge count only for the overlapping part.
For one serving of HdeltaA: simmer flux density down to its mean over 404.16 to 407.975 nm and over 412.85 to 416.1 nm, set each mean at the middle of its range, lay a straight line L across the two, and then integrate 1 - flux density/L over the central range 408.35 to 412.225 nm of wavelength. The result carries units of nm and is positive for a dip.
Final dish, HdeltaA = 0.22 nm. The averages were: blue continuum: 236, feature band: 225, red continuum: 241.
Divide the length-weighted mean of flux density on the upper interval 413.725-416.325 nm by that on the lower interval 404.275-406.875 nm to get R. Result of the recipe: 1.02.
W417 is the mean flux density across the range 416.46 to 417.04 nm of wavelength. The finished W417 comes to 249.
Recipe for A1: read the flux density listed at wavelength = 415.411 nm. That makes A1 236.8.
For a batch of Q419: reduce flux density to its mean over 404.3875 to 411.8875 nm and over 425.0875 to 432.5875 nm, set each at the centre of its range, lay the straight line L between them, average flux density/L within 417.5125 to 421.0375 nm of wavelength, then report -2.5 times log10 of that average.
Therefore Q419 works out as -0.03 mag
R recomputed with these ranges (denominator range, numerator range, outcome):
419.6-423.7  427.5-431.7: 0.96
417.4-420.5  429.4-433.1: 0.95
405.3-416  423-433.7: 0.98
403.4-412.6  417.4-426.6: 1.01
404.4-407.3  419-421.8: 1.00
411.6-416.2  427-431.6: 0.92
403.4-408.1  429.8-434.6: 0.91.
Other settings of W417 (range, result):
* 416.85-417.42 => 238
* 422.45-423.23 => 221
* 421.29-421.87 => 238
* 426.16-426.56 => 239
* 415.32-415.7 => 239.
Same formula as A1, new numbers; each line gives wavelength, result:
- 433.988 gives 129.6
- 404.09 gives 237.3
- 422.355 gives 239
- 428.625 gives 235.6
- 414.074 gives 244.9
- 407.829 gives 228.9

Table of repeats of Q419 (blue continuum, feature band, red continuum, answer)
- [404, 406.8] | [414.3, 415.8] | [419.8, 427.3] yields -0.027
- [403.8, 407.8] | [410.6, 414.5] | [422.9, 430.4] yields -0.020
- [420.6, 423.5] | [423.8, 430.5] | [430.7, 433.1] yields 0.005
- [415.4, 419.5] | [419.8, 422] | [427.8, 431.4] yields -0.005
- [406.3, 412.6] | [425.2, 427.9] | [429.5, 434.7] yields -0.067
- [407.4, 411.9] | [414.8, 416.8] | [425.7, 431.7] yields -0.073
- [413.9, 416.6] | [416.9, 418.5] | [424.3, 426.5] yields 0.010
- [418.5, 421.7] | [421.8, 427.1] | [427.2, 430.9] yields -0.023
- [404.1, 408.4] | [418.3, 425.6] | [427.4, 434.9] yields -0.036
